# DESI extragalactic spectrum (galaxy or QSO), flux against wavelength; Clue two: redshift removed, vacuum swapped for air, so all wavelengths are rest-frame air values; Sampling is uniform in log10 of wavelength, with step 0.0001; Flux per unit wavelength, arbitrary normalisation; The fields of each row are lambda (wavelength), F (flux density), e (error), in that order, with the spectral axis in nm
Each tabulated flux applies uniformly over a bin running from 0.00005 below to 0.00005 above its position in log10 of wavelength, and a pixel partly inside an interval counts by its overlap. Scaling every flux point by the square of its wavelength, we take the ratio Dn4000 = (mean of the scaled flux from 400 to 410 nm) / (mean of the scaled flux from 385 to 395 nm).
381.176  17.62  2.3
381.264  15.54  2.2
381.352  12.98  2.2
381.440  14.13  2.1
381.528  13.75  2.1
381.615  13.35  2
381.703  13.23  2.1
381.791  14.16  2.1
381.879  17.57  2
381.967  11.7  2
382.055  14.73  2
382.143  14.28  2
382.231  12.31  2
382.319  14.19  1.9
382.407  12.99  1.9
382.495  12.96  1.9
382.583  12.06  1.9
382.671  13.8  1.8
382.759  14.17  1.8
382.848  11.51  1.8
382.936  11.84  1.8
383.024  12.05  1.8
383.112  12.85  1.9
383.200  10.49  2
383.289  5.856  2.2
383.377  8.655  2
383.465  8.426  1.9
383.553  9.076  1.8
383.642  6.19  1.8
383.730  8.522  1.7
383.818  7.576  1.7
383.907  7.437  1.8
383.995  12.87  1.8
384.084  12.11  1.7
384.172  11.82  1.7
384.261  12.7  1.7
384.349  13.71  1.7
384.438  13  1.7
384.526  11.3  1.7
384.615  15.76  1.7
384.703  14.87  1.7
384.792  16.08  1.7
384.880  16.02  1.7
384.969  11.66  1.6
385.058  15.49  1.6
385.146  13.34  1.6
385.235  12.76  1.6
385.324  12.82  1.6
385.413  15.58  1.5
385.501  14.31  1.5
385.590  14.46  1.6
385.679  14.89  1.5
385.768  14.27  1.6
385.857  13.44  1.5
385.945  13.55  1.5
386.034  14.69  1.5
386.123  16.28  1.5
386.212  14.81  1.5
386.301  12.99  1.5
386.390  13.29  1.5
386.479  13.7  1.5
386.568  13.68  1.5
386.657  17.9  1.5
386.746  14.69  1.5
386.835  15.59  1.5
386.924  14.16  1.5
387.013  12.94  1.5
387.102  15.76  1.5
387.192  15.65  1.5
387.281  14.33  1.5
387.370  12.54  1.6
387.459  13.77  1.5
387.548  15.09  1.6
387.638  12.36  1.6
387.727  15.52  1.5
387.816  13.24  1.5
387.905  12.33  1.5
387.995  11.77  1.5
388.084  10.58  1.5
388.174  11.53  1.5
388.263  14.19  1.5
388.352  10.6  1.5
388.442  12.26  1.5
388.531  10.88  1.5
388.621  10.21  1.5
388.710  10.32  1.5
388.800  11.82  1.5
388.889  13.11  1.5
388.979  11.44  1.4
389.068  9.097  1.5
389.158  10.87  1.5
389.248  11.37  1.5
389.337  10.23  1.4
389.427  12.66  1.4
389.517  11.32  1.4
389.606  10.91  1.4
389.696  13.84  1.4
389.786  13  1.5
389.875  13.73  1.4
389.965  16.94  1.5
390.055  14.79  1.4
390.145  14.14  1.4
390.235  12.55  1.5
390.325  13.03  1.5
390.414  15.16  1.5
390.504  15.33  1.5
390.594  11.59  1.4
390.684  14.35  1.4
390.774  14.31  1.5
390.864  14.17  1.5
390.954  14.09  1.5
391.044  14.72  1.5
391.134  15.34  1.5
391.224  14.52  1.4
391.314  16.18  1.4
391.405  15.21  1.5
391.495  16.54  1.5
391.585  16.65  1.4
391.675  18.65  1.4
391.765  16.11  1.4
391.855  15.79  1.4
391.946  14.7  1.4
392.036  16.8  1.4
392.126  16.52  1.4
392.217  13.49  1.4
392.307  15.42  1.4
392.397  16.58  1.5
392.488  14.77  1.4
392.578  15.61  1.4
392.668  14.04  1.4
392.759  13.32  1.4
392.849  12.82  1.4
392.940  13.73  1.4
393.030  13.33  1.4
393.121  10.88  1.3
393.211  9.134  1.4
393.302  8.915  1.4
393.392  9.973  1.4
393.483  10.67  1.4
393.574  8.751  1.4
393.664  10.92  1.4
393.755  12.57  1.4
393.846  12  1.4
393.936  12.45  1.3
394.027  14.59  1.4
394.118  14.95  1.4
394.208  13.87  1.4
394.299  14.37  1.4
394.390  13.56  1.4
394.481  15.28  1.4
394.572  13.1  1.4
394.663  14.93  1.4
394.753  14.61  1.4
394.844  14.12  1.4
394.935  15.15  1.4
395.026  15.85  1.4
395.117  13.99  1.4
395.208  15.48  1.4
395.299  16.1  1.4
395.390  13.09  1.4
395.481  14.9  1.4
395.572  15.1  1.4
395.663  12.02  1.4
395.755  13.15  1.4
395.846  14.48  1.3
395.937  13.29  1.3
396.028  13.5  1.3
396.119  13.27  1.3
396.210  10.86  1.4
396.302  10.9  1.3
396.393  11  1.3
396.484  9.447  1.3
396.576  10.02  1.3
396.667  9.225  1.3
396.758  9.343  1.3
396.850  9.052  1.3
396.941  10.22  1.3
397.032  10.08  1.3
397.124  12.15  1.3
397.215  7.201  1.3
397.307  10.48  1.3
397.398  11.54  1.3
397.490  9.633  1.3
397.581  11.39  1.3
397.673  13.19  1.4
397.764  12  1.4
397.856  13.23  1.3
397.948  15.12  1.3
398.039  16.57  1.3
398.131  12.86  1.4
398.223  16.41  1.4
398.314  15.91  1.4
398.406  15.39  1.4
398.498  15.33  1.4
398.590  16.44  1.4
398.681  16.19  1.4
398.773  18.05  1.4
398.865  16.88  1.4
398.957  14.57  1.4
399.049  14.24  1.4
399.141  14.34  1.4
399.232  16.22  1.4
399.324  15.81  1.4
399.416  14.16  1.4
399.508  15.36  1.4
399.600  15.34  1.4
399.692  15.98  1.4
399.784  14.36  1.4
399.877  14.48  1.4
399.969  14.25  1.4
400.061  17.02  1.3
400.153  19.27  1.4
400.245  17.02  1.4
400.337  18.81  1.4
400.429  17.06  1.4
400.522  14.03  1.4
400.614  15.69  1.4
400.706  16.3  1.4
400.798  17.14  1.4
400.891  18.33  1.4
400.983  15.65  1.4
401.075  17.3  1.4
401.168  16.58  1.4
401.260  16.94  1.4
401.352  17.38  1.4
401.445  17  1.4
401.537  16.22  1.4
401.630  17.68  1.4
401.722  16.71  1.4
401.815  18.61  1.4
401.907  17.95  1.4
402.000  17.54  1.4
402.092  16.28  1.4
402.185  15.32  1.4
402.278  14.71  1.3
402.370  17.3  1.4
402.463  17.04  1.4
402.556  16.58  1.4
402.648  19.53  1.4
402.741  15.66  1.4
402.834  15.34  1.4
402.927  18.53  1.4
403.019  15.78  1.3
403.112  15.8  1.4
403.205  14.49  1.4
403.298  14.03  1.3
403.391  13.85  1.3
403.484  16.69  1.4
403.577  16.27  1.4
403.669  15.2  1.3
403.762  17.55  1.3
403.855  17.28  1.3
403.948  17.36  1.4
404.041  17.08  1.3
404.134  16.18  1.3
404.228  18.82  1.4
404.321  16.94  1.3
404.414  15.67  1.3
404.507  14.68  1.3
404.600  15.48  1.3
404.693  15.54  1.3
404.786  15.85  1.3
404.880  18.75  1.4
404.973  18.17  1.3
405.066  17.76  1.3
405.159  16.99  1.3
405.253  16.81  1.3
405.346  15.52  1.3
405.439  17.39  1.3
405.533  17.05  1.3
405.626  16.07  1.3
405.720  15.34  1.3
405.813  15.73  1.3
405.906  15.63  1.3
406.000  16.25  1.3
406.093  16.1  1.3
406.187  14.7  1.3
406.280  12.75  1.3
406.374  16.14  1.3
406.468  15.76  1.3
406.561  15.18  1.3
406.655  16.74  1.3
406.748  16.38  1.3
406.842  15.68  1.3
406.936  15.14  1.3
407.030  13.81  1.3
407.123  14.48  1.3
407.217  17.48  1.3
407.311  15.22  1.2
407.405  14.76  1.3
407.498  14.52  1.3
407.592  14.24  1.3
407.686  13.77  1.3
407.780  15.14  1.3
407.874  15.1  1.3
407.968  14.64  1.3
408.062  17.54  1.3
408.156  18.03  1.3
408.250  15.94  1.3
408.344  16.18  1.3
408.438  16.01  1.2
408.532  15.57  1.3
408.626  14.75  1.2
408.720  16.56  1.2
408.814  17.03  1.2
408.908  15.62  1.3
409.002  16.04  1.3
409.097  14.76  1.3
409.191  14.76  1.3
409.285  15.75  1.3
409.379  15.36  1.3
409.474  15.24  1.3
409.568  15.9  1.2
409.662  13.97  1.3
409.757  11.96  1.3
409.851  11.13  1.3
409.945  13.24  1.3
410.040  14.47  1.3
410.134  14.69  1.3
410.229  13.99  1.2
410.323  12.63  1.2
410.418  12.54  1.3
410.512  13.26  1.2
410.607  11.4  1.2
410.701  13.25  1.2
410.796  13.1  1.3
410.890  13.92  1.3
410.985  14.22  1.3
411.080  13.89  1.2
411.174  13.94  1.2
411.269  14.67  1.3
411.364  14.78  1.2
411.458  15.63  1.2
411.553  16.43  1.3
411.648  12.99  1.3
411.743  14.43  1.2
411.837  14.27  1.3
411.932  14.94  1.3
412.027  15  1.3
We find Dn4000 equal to 1.27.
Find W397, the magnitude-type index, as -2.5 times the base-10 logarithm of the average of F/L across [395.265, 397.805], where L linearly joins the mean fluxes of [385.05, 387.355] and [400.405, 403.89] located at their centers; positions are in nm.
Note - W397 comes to 0.33 mag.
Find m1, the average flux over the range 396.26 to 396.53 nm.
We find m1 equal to 10.5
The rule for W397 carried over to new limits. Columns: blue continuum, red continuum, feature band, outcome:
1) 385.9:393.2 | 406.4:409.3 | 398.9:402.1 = -0.10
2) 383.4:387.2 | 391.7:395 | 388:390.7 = 0.09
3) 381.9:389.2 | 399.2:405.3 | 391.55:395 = 0.05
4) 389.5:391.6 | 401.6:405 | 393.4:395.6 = 0.10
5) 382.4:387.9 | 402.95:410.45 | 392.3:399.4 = 0.09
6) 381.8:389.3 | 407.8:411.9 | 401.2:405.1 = -0.18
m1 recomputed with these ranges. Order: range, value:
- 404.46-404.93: 16.1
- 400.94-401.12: 16.5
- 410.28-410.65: 12.5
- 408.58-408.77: 15.7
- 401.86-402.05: 17.8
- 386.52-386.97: 15.2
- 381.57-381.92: 14.6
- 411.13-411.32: 14.3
